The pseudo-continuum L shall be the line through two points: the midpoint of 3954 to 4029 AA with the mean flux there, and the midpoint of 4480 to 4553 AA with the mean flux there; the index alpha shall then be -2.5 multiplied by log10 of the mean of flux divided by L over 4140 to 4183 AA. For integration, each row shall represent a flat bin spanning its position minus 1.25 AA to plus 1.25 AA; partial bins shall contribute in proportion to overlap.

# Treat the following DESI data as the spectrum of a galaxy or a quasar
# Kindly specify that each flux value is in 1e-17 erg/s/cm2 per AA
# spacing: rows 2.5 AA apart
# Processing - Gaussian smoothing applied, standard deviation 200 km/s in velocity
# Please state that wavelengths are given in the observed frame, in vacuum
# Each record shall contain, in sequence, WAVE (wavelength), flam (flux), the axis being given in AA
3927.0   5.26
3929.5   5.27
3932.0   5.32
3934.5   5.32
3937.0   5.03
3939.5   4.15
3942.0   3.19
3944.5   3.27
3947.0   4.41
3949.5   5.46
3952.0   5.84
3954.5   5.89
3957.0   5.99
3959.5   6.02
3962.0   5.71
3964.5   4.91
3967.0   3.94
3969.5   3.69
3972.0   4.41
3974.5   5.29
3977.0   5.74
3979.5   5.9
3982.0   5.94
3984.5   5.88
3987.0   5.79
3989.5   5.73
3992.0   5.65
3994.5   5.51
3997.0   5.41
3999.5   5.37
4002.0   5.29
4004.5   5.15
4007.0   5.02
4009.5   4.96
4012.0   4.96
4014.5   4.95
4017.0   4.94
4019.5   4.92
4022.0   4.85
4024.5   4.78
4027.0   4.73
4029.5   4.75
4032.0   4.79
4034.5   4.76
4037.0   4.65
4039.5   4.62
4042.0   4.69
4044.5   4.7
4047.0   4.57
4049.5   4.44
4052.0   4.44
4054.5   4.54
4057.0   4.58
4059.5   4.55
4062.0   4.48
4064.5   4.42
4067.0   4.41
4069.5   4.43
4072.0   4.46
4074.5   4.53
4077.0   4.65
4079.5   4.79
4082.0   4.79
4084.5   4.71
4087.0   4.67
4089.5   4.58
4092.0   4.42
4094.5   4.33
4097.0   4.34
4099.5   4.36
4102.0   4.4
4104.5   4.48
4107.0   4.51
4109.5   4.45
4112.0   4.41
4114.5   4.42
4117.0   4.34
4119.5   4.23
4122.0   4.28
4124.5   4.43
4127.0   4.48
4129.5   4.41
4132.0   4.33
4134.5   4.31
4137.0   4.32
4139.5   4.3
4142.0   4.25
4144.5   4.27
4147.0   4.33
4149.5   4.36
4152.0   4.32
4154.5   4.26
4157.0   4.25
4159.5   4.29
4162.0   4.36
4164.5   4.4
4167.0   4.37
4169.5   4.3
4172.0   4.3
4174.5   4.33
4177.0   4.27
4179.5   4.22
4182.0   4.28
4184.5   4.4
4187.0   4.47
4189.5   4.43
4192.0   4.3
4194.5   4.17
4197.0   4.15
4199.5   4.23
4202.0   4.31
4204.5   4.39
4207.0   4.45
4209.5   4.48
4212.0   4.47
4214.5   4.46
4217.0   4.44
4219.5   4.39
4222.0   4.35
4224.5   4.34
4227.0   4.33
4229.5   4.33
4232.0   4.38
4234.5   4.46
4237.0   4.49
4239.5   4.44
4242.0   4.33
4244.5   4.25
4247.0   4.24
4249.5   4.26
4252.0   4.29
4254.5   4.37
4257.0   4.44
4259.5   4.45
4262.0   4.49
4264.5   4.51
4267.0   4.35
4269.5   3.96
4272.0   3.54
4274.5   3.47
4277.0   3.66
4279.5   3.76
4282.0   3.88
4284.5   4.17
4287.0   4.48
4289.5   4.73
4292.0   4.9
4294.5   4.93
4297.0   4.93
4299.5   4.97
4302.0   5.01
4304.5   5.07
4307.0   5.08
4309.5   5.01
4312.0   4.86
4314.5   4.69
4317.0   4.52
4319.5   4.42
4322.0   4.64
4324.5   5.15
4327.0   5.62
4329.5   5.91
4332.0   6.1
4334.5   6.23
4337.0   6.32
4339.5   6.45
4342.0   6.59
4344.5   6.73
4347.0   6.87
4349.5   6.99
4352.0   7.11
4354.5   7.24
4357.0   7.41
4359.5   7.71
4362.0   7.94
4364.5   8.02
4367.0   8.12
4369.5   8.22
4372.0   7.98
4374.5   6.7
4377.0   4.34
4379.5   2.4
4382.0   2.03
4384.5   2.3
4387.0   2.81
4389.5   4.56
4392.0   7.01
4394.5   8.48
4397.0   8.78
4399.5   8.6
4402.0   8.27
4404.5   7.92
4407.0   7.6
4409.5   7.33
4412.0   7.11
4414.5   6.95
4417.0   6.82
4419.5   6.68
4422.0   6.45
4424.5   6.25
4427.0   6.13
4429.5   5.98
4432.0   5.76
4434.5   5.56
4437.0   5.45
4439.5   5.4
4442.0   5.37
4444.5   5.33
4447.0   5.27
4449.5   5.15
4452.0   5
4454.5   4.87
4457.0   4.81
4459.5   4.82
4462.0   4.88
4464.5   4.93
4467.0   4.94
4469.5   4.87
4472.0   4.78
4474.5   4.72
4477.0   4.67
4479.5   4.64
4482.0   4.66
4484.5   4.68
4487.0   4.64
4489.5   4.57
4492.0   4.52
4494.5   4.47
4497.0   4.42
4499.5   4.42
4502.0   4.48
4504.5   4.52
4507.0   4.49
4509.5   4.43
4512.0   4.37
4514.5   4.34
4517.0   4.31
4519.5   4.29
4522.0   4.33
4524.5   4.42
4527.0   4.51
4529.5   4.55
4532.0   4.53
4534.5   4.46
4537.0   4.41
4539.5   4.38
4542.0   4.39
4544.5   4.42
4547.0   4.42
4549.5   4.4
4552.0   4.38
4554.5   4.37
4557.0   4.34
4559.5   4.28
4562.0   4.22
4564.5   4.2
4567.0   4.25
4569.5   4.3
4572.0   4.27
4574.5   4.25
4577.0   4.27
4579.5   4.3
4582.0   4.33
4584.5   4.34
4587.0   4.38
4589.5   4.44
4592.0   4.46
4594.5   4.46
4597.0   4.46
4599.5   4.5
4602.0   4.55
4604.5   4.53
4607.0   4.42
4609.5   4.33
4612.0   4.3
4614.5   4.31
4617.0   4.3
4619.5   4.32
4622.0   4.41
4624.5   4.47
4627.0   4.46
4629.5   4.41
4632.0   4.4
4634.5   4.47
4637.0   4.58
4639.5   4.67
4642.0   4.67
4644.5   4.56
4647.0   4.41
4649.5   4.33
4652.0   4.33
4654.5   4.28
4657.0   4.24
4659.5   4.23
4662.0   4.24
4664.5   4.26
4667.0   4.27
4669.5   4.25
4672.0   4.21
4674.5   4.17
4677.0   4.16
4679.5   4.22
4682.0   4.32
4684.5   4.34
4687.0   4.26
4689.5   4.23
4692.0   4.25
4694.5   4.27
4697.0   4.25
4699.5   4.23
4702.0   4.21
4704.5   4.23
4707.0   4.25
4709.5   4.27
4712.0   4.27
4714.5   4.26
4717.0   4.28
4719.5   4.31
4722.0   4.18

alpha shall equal 0.16 mag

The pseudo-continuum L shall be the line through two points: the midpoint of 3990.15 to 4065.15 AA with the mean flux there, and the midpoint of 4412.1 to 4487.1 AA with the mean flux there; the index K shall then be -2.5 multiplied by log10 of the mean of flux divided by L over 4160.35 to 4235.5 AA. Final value 0.17 mag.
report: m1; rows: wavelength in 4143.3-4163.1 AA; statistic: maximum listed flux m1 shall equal 4.36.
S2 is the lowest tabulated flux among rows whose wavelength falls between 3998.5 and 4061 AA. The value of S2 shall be 4.44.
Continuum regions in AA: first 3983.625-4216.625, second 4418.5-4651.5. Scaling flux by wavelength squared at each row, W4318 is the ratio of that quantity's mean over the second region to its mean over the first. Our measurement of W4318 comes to 1.24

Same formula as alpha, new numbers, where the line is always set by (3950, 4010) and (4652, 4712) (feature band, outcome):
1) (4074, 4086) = 0.113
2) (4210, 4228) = 0.138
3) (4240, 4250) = 0.158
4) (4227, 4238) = 0.132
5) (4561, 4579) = 0.044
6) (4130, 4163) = 0.187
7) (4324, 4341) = -0.242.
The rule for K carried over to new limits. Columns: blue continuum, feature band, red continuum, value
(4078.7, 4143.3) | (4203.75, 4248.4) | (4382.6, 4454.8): 0.158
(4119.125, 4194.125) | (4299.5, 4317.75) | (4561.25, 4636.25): -0.133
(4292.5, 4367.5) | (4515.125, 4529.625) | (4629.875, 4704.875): 0.150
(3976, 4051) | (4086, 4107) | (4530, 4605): 0.127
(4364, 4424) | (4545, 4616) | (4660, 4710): 0.156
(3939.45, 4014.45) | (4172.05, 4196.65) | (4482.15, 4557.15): 0.136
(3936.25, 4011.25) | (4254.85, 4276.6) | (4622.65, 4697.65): 0.162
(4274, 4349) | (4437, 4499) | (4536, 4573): -0.053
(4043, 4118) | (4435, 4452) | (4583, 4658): -0.192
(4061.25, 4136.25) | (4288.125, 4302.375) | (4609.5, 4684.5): -0.112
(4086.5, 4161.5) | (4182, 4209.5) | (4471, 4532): 0.015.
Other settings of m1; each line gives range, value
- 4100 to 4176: 4.51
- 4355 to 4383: 8.22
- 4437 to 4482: 5.45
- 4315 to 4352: 7.11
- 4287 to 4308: 5.08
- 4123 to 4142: 4.48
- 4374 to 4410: 8.78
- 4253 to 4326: 5.15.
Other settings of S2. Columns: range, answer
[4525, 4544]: 4.38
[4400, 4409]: 7.6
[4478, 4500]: 4.42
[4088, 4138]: 4.23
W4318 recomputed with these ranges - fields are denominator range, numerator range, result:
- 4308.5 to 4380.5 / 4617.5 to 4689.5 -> 0.80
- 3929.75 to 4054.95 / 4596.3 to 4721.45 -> 1.18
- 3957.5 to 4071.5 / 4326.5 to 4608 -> 1.32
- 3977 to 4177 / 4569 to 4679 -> 1.21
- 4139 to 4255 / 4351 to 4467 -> 1.56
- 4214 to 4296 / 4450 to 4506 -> 1.21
